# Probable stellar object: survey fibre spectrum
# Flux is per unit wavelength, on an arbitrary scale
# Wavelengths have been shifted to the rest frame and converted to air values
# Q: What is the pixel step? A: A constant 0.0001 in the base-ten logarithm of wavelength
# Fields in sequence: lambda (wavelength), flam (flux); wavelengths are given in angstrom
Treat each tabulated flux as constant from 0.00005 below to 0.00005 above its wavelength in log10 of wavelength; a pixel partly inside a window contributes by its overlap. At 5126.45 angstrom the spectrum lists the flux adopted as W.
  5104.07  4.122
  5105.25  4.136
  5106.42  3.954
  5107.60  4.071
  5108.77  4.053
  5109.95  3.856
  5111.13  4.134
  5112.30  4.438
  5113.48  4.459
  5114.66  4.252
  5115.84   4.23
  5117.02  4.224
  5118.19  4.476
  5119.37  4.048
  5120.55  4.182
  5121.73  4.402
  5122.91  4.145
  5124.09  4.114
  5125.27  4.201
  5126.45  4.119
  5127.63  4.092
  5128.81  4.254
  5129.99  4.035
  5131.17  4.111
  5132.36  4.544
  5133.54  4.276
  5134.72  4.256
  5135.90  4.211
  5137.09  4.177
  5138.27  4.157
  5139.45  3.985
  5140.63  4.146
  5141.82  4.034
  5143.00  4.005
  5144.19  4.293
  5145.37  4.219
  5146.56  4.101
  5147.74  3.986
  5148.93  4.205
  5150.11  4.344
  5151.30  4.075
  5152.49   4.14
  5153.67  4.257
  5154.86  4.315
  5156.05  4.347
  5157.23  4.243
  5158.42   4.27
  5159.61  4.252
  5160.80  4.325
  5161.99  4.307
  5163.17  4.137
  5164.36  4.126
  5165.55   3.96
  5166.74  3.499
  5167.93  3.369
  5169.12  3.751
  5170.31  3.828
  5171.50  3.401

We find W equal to 4.119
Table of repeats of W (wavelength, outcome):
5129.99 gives 4.035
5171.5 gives 3.401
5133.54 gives 4.276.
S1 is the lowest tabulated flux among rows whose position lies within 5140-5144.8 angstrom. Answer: 4.005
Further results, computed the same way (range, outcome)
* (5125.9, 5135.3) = 4.035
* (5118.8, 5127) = 4.048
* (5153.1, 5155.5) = 4.257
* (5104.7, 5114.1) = 3.856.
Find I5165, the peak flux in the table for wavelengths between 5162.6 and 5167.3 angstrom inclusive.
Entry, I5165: 4.137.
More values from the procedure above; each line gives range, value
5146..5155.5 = 4.344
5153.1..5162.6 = 4.347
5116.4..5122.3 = 4.476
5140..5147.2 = 4.293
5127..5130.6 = 4.254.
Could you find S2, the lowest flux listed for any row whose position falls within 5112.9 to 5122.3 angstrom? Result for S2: 4.048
